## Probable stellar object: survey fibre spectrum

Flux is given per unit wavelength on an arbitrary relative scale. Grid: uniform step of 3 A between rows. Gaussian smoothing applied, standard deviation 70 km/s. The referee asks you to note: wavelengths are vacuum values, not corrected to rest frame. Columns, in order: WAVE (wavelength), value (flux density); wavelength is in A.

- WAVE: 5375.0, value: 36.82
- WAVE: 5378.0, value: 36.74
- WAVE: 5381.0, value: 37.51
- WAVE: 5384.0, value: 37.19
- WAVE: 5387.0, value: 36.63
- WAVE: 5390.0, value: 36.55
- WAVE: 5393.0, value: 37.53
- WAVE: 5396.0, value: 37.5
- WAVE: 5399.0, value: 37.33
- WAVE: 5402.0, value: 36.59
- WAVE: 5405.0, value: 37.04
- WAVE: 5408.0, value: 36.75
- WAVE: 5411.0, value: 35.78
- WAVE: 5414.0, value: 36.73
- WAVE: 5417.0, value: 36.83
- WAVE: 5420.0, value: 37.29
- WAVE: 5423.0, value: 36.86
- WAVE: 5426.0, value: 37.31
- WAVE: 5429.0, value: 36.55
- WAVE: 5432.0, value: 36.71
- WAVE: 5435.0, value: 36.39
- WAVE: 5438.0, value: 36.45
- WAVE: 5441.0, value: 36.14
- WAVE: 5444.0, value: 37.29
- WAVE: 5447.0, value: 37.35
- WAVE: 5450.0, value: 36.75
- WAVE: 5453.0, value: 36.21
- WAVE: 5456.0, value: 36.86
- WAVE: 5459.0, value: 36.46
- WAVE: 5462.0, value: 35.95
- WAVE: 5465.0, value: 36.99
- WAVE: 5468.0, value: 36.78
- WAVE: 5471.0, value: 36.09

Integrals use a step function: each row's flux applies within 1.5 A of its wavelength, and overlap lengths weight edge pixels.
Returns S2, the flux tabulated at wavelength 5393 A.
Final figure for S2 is 37.53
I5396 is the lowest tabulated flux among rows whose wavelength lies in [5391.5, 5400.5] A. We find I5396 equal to 37.33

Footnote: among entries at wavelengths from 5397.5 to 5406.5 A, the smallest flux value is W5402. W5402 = 36.59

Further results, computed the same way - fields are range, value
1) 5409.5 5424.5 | 35.78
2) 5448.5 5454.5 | 36.21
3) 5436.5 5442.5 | 36.14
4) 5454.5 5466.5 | 35.95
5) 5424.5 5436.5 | 36.39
